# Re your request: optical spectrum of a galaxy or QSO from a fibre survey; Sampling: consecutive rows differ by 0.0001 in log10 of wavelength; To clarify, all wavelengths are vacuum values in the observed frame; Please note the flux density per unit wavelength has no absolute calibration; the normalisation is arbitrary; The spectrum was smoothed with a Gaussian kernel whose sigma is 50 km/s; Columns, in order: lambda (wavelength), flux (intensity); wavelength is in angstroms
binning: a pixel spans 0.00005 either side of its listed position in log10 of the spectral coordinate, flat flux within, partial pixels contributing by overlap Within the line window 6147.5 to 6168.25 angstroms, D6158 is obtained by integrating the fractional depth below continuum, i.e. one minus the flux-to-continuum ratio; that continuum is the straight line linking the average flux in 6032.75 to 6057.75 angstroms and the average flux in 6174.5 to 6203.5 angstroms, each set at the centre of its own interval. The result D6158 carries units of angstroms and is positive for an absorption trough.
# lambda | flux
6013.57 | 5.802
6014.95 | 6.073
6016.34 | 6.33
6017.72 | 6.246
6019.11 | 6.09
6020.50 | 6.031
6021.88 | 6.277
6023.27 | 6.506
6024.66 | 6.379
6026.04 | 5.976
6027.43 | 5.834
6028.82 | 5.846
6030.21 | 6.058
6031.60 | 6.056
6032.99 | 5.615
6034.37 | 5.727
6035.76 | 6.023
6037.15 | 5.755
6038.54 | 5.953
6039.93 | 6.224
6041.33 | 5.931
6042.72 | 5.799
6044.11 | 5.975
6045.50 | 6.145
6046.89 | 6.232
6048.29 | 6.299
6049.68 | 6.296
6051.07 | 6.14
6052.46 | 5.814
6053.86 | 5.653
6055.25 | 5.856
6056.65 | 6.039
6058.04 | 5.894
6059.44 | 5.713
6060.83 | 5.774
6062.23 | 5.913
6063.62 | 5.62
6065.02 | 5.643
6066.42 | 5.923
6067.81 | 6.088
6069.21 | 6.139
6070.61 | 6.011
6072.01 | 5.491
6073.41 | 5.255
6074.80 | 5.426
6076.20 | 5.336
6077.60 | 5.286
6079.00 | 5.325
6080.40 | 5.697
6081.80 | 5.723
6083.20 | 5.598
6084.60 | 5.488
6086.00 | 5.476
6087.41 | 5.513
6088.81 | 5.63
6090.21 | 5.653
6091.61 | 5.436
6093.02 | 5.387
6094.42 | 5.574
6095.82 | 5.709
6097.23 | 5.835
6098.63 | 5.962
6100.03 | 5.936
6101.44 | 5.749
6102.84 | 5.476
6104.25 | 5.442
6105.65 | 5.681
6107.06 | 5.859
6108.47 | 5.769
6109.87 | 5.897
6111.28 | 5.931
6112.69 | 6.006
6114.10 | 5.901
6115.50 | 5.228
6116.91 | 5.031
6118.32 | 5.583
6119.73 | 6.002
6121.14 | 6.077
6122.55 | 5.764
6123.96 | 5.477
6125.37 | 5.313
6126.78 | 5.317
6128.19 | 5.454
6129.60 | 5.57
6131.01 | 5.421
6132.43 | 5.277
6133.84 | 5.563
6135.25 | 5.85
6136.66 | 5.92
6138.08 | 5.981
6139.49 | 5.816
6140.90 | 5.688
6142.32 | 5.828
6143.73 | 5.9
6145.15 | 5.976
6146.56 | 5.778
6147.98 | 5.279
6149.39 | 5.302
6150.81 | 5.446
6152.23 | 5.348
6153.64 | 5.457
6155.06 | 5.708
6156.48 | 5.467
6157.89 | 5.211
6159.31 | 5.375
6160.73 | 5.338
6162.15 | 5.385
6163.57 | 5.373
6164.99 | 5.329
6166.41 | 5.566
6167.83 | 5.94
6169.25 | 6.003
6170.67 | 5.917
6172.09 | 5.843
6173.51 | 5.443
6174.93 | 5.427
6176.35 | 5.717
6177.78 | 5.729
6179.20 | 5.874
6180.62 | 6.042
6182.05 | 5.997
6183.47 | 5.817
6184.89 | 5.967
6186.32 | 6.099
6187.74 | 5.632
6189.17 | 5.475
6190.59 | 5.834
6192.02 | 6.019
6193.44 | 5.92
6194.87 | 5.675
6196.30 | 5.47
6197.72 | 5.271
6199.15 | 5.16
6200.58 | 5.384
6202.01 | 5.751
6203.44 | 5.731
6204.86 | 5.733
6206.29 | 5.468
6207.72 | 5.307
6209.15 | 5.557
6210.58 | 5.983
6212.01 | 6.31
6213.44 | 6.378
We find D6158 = 1.23 angstroms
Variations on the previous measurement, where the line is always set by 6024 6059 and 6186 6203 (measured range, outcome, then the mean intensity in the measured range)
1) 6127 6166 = 1.26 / 5.55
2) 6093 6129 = 0.92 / 5.67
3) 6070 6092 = 1.37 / 5.52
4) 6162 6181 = -0.02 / 5.69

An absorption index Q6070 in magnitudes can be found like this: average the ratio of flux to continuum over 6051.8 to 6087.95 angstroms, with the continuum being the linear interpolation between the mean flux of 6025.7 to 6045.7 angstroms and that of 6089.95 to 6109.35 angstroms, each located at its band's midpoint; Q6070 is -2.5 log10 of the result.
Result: 0.02 mag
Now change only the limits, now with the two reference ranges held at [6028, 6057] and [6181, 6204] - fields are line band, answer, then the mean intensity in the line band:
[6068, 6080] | 0.07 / 5.56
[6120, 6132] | 0.05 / 5.56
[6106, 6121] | 0.02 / 5.73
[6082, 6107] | 0.05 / 5.63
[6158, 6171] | 0.04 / 5.55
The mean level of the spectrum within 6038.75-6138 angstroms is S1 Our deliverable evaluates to 5.72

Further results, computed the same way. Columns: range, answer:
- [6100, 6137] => 5.64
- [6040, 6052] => 6.1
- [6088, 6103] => 5.68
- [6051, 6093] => 5.67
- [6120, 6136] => 5.57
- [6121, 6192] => 5.65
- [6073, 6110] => 5.6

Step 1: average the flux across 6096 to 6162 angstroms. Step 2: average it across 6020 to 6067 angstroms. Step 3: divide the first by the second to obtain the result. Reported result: 0.94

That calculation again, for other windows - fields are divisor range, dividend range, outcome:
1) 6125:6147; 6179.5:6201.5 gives 1.01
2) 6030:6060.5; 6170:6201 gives 0.96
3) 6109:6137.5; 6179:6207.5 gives 1.01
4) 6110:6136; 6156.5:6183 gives 1.01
